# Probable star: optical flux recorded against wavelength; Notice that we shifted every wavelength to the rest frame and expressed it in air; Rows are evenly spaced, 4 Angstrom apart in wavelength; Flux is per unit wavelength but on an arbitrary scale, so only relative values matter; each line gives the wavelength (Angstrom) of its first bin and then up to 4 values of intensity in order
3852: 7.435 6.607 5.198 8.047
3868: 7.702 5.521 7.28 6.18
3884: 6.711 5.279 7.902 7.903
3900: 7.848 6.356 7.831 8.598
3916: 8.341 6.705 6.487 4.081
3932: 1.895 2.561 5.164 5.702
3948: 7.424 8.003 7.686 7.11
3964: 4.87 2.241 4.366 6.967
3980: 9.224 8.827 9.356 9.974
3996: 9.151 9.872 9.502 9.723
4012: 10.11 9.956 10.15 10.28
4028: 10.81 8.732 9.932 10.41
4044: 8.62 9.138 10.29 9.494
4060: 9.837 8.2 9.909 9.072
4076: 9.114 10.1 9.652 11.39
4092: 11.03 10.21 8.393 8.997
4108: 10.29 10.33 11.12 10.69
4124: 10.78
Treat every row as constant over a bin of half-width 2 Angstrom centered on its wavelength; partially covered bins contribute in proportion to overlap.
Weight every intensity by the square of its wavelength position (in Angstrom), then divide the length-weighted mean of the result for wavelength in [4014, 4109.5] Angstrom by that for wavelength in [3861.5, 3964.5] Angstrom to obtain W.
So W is 1.61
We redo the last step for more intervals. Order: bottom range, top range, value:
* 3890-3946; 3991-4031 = 1.67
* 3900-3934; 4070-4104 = 1.68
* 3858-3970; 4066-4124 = 1.75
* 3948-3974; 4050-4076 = 1.70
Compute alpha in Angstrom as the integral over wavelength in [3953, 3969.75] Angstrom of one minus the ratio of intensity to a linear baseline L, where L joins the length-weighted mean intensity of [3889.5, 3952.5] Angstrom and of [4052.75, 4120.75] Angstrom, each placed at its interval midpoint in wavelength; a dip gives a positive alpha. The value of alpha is 3.5 Angstrom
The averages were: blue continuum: 6.38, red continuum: 9.86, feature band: 5.68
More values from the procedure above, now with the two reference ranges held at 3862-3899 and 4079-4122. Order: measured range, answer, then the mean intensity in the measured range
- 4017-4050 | -1.99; 9.76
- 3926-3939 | 7.92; 3.02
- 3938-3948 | 2.62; 5.83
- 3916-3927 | 1.28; 6.68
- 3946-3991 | 7.02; 6.98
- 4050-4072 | 0.27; 9.5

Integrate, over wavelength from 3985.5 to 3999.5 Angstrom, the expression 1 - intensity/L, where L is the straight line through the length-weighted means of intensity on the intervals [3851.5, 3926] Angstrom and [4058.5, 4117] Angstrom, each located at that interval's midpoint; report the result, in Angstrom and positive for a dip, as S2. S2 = -1.7 Angstrom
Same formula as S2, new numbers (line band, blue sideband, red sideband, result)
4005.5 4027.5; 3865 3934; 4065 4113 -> -3.76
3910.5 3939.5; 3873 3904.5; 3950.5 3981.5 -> 5.13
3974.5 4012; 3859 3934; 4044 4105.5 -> -4.47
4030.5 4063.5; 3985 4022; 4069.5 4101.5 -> 1.04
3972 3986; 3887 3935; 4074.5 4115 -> 0.11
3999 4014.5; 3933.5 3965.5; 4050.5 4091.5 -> -4.05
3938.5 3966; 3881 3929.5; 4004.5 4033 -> 5.51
